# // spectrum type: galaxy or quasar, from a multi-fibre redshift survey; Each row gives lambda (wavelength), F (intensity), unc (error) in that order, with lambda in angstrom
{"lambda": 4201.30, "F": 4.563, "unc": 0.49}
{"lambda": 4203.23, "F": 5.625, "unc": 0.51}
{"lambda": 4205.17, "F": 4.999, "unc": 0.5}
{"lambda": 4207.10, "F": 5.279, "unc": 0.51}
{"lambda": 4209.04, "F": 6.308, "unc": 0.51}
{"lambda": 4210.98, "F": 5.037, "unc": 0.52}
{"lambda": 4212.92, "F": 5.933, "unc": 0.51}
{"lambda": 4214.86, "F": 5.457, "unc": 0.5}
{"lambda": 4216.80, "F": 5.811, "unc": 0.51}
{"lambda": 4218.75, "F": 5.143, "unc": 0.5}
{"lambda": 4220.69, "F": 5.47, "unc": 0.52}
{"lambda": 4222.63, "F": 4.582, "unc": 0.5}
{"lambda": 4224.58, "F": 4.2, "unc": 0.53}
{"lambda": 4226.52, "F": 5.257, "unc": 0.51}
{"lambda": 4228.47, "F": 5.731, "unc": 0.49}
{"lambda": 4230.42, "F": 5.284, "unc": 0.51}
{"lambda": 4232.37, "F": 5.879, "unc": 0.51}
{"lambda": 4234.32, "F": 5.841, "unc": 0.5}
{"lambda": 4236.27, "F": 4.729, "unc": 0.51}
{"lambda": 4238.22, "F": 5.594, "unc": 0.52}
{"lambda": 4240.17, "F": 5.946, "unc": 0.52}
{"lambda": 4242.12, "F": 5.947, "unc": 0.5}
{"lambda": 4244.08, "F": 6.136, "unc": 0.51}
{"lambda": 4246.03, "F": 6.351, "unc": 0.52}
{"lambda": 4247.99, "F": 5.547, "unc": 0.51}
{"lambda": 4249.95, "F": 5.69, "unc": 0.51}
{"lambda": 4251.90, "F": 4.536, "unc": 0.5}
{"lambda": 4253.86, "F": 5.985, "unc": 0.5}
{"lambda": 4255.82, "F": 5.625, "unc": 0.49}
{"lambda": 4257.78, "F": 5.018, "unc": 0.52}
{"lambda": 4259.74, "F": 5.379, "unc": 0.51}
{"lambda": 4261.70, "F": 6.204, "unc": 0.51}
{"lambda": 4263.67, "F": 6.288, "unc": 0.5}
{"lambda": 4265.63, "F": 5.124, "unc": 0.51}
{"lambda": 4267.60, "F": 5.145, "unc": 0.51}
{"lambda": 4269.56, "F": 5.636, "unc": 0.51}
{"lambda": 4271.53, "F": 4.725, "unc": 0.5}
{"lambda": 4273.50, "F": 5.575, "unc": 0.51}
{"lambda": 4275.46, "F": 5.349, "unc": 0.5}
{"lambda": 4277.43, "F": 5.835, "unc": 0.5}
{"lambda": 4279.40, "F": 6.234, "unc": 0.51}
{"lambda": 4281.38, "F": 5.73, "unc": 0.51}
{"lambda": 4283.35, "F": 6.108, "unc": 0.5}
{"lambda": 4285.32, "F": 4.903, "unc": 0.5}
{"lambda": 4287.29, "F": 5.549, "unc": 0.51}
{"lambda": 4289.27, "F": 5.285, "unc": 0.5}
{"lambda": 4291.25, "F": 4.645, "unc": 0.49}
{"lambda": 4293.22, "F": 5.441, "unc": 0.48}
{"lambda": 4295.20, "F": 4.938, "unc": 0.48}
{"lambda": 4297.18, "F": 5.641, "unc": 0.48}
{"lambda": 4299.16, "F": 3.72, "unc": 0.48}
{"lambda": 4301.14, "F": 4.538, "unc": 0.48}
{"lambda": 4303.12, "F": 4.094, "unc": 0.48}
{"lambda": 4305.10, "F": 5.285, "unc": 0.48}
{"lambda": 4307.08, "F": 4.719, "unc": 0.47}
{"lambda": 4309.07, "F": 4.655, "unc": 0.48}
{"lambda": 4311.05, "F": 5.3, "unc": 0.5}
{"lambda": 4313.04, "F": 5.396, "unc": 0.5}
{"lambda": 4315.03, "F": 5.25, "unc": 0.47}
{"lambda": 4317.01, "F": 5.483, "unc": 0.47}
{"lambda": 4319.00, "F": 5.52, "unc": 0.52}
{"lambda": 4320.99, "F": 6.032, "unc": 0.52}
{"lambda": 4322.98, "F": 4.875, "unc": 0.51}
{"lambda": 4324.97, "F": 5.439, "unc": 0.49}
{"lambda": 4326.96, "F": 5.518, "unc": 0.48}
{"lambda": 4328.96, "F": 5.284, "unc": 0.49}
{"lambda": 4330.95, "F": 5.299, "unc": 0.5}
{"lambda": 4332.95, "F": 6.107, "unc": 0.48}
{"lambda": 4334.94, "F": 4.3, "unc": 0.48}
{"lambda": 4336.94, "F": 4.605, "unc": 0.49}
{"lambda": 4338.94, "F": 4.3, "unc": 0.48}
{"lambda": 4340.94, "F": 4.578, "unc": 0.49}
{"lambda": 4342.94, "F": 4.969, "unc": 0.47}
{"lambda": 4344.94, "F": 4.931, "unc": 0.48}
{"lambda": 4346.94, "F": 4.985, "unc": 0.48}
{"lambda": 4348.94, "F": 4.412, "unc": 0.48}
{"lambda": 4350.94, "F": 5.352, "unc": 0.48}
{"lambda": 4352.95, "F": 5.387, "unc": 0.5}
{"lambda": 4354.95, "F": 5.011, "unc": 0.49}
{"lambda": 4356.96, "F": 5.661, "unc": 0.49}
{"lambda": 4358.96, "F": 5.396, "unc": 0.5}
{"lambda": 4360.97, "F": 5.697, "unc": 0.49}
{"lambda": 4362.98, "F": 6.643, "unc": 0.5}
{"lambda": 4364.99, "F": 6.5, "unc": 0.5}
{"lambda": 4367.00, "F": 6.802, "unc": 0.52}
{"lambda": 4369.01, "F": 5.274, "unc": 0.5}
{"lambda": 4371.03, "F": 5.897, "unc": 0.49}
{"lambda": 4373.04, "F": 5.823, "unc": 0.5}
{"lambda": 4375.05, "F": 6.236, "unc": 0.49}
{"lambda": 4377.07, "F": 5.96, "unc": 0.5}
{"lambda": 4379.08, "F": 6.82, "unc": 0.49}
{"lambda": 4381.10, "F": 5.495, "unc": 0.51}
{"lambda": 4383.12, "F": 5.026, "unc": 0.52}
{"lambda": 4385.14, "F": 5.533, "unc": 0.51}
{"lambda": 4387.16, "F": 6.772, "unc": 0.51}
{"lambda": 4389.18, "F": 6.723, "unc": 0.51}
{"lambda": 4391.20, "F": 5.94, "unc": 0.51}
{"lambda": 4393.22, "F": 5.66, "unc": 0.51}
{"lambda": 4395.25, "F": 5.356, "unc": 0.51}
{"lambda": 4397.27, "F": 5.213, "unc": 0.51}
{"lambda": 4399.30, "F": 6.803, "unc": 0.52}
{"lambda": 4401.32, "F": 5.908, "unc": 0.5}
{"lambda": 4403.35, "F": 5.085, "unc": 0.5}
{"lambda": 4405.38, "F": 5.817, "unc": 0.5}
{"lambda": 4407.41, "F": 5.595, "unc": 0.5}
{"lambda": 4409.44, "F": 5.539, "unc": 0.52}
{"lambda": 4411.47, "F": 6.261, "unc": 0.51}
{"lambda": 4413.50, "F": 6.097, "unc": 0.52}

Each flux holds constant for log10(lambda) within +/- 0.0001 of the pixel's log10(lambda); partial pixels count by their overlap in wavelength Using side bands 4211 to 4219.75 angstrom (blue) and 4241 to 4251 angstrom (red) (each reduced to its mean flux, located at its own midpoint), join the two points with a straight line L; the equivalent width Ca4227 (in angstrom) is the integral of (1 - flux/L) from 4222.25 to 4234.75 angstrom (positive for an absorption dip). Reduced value 0.96 angstrom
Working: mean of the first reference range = 5.52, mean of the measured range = 5.26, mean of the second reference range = 5.92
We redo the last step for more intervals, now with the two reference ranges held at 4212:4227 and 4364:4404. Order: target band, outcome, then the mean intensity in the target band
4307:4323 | 1.0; 5.3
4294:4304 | 1.7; 4.61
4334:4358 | 3.8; 4.88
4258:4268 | -0.4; 5.61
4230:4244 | -0.9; 5.65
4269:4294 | 0.2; 5.46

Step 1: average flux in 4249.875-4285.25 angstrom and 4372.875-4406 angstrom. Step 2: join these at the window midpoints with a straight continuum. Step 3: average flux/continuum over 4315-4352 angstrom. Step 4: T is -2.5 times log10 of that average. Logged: 0.12 mag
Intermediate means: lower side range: 5.55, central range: 5.11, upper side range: 5.89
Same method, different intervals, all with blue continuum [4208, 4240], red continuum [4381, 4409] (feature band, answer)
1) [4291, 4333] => 0.09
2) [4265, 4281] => 0.01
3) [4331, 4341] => 0.17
